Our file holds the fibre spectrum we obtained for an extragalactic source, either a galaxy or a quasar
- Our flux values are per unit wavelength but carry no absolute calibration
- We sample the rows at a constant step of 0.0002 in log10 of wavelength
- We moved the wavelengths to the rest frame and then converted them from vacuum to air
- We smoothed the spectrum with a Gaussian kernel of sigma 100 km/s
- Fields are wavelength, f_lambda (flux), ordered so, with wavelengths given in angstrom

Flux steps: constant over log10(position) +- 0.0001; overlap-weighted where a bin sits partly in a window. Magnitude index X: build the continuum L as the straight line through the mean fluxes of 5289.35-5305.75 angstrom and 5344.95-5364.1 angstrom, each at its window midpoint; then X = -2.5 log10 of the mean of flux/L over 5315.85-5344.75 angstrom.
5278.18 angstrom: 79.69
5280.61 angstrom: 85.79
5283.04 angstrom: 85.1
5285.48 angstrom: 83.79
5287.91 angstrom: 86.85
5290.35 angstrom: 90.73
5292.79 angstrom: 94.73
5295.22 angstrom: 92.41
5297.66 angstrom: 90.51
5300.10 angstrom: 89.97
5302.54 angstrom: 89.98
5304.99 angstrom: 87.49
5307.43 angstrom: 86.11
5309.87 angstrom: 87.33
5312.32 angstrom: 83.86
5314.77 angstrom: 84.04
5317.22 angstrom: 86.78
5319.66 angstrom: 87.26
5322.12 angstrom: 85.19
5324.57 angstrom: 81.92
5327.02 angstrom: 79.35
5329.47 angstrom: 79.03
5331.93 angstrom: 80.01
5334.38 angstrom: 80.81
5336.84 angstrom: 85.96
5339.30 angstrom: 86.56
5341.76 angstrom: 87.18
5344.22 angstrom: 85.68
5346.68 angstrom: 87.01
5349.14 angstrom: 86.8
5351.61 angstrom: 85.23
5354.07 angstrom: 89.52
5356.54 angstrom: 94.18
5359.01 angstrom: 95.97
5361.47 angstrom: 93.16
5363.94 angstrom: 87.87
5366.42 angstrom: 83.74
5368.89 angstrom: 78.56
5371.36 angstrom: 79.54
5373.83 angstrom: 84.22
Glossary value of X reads 0.08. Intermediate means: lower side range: 90.9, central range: 83.8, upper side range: 90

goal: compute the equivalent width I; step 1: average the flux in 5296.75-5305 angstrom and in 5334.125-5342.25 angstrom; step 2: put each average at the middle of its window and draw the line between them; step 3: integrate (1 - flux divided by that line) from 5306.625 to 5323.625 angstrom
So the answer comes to 0.4 angstrom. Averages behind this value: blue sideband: 89.7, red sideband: 85.4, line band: 85.7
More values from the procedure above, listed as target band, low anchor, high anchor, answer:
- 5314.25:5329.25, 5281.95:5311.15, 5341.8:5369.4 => 0.8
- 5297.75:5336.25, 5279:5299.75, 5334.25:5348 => 1.1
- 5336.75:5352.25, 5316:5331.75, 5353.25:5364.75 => 0.4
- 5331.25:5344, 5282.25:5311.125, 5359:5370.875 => 0.4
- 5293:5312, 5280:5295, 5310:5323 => -0.5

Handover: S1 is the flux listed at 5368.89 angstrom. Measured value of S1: 78.56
